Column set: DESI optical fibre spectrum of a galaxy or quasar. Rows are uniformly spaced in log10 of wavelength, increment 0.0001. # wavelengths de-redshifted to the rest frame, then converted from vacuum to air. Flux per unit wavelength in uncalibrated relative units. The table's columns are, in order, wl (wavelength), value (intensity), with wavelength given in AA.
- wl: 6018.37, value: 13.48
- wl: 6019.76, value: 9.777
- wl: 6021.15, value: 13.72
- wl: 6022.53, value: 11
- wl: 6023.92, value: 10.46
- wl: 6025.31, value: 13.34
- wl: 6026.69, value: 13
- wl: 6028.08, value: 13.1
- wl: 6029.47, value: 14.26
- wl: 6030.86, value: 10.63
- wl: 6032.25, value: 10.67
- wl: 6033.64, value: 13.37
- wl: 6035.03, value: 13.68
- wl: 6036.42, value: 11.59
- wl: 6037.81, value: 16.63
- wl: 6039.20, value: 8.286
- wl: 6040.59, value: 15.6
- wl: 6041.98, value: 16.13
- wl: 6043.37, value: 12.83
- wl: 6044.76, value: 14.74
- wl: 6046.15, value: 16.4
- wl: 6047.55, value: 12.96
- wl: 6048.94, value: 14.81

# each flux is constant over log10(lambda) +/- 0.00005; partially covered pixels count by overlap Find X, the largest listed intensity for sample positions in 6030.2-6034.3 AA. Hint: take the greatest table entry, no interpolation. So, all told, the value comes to 13.37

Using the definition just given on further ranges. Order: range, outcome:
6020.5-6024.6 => 13.72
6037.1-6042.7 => 16.63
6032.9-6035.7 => 13.68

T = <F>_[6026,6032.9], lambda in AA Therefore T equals 12.3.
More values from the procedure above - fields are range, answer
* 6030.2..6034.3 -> 11.5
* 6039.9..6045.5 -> 14.9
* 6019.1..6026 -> 11.7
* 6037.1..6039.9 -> 12.5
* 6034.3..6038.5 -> 14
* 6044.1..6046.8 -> 15.6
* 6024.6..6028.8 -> 13.1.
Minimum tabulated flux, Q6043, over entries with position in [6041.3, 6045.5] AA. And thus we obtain 12.83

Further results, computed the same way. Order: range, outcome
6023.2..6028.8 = 10.46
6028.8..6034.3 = 10.63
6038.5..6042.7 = 8.286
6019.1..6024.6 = 9.777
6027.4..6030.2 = 13.1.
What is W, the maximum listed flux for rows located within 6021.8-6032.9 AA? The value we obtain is 14.26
